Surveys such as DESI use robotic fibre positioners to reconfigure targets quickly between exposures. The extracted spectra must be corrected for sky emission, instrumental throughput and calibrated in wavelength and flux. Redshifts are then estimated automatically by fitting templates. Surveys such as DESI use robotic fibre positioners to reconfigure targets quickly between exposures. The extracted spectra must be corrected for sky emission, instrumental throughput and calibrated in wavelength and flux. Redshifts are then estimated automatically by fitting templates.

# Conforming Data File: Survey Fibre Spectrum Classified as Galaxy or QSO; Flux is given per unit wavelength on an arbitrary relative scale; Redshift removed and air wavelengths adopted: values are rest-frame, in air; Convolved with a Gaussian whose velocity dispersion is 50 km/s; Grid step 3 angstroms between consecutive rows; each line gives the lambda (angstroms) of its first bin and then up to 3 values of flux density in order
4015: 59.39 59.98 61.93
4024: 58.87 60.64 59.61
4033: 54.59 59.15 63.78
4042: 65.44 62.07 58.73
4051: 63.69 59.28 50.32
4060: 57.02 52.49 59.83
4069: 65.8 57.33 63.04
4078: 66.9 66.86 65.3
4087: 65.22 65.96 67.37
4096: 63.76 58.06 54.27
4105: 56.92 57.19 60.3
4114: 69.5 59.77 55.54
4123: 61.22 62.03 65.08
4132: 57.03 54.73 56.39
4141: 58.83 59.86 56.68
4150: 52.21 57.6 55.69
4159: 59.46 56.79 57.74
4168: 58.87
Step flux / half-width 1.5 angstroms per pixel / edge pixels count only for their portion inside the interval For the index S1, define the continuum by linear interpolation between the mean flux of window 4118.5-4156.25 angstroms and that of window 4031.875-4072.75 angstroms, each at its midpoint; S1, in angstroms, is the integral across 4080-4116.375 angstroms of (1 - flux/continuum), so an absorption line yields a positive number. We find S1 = -2.37 angstroms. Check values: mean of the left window 59.3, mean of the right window 58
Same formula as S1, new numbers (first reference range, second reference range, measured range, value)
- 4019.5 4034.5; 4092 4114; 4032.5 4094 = -1.9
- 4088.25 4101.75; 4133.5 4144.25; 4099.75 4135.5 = 0.2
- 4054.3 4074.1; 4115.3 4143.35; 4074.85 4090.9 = -2.2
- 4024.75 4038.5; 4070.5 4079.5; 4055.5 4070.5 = 1.1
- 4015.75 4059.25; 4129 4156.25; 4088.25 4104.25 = -0.9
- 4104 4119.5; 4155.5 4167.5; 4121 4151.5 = 0.4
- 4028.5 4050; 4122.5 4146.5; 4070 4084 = -0.9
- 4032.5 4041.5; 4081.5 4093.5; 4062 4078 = 0.9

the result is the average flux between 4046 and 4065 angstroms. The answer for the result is 57.1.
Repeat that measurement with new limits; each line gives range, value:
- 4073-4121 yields 62.3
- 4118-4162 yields 58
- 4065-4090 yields 64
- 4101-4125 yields 59.5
